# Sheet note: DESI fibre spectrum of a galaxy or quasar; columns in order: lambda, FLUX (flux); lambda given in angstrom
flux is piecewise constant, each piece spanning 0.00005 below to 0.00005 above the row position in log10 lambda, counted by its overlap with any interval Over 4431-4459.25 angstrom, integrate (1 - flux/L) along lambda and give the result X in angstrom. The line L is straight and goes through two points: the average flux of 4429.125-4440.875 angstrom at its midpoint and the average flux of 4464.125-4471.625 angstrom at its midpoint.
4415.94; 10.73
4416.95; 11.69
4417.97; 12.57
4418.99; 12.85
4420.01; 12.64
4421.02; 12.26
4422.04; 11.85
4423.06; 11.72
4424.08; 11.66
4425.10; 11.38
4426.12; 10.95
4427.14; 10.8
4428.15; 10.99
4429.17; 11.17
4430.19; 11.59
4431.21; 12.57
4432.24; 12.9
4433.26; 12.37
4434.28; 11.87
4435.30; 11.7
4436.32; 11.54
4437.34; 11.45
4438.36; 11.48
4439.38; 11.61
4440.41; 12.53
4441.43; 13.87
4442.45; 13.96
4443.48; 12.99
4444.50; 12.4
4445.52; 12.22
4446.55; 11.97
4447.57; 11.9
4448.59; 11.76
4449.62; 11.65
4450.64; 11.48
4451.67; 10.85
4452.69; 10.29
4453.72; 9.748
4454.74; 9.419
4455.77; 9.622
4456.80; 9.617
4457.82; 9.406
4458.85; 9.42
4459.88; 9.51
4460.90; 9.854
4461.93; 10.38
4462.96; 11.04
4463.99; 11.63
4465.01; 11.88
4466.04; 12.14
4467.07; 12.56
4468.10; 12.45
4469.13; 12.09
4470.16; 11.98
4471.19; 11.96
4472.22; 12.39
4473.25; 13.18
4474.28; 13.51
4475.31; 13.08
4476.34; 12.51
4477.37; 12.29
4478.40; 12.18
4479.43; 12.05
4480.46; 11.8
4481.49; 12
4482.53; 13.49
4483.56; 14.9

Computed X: 1.1 angstrom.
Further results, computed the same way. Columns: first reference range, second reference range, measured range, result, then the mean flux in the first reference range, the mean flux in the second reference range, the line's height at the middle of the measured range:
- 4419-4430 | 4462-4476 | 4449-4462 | 2.1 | 11.6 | 12.2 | 12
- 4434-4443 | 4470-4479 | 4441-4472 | 2.7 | 12.2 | 12.6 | 12.4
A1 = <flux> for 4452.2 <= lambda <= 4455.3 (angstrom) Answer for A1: 9.8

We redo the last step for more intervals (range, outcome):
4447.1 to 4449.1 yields 11.9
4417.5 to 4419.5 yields 12.7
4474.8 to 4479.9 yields 12.4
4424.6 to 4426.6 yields 11.2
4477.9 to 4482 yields 12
